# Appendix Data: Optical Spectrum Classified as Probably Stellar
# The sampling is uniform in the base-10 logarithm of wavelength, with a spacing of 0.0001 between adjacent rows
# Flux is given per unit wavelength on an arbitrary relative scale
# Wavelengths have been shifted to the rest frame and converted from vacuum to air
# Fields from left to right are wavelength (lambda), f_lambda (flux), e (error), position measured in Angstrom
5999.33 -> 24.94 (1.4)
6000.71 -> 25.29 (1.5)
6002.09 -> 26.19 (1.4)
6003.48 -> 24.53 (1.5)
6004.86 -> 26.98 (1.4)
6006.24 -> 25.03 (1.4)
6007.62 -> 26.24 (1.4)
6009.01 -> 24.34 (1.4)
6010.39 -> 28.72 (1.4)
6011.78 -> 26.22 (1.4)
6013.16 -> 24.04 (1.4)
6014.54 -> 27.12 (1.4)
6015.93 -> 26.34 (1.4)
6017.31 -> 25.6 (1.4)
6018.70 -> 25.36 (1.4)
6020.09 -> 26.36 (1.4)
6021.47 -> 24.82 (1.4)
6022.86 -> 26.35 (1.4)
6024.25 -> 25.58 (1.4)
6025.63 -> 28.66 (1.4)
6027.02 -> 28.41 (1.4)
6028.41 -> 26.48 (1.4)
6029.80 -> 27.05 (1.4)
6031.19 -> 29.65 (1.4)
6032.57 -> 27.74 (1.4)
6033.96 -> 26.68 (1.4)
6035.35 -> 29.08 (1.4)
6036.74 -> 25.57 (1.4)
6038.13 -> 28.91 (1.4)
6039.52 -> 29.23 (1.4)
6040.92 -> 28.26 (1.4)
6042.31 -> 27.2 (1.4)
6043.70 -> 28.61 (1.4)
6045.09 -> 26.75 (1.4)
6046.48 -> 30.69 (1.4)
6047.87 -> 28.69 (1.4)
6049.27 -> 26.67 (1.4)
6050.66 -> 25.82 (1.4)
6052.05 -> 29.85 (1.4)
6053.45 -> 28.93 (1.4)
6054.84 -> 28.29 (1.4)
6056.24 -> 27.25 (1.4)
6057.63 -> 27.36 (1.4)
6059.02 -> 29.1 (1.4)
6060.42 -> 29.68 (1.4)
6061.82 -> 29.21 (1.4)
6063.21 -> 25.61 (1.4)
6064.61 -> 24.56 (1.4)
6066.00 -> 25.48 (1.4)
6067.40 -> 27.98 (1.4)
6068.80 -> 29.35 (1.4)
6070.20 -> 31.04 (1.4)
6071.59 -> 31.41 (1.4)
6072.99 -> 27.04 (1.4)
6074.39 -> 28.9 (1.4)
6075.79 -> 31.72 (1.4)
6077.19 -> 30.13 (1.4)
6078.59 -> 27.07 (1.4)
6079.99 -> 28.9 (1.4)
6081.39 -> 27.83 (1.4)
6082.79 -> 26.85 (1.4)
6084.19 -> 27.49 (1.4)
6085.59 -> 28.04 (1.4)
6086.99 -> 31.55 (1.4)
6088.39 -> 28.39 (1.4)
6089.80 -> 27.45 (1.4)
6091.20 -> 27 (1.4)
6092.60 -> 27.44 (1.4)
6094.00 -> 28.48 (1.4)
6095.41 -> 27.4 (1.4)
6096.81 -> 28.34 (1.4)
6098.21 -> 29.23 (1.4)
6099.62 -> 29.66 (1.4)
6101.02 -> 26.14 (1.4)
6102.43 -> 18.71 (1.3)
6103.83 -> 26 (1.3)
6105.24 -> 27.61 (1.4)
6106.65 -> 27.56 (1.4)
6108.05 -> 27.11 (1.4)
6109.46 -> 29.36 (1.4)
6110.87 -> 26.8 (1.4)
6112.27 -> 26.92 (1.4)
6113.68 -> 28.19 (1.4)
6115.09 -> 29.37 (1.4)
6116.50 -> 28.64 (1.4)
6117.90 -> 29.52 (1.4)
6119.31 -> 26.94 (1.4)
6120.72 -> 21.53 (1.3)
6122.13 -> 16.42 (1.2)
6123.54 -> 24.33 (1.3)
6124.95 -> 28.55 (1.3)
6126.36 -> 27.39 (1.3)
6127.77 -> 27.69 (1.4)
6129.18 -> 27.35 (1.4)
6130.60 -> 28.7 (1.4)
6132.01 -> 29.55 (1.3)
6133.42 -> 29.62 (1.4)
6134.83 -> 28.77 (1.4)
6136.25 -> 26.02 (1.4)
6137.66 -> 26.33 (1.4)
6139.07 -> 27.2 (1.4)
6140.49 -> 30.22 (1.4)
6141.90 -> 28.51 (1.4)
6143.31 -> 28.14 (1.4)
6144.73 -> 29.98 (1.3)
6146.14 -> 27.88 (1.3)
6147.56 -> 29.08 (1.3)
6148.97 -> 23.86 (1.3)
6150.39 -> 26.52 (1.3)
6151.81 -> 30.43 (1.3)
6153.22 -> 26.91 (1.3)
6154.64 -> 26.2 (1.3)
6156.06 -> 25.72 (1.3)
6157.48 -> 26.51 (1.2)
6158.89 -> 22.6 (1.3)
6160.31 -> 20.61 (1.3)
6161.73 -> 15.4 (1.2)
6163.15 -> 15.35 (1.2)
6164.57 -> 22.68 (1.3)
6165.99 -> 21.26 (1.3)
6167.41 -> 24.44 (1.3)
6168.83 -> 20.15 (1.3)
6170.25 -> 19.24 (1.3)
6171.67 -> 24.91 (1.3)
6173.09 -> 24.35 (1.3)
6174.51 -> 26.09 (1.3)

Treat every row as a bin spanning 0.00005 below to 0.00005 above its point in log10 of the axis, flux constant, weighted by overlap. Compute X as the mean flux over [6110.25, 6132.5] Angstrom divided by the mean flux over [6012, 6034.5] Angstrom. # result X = 1.0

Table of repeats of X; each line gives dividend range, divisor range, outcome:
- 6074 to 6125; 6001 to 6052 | 1.01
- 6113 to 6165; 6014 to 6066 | 0.95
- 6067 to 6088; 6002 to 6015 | 1.12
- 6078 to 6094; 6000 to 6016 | 1.08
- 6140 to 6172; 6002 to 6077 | 0.89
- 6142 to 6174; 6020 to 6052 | 0.88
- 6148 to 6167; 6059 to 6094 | 0.83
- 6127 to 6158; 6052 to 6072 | 0.98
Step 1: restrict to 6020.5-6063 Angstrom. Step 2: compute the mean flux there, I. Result 27.9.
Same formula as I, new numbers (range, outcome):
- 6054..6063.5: 28.2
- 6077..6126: 27.1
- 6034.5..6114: 28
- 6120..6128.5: 24.3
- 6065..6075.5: 28.7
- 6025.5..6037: 27.7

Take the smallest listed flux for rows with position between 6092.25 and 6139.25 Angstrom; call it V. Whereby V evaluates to 16.42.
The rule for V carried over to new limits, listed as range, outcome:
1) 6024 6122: 18.71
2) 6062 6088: 24.56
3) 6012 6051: 24.04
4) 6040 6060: 25.82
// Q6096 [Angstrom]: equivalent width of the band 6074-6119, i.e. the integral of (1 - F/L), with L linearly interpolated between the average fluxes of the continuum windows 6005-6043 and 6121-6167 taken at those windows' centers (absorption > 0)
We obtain -3.0 Angstrom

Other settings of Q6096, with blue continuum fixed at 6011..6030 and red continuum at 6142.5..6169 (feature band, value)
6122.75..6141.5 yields -2.24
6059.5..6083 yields -2.58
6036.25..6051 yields -1.10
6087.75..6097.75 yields -0.98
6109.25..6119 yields -1.26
